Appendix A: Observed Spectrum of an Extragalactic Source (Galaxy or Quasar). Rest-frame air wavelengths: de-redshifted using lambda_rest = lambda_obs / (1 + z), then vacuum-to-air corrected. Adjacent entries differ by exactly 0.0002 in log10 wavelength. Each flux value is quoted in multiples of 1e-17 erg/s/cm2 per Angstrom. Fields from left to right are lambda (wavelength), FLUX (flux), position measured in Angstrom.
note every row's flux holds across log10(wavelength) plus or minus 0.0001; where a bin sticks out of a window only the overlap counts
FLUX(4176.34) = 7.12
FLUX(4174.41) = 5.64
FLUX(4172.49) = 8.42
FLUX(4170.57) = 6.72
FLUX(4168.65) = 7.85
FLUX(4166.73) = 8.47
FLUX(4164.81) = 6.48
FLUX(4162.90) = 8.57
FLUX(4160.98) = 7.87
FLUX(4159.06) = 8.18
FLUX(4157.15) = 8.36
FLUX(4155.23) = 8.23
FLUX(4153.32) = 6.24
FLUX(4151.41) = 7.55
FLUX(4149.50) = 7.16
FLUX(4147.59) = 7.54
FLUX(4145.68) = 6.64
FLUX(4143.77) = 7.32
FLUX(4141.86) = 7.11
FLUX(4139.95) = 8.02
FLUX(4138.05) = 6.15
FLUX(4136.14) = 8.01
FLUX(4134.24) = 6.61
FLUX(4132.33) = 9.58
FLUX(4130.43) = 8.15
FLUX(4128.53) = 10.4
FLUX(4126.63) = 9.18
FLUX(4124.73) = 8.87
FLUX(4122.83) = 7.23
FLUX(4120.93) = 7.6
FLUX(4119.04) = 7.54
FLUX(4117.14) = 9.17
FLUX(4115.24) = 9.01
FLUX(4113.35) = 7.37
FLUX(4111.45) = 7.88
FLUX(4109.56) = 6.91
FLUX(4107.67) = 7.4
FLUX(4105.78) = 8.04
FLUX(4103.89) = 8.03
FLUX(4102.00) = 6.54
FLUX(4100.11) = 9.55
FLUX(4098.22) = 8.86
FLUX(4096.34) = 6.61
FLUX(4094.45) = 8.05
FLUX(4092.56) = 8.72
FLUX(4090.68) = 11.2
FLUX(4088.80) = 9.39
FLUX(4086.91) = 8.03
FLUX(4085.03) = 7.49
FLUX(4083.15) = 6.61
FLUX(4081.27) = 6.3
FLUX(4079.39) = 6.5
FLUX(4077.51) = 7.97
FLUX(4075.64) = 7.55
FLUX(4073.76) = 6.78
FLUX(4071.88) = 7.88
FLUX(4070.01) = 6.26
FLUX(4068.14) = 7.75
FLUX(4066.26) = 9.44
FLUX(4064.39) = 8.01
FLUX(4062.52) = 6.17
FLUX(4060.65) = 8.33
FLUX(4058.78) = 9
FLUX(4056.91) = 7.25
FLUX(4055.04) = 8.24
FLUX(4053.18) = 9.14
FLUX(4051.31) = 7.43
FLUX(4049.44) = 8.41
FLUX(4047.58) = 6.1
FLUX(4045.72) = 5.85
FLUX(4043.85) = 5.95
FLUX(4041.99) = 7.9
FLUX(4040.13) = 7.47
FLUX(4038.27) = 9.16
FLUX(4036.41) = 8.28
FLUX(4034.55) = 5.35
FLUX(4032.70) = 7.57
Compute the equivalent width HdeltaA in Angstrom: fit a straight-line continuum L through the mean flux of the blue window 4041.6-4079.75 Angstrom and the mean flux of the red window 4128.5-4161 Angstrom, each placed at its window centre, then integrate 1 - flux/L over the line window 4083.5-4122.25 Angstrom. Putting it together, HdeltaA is -2.80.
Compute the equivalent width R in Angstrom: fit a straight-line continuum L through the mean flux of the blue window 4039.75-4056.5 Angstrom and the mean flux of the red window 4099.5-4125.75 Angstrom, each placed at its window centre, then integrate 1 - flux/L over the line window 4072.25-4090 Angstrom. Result 0.43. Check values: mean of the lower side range 7.38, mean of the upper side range 7.92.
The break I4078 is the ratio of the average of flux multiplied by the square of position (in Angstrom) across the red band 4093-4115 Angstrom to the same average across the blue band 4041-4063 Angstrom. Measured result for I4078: 1.07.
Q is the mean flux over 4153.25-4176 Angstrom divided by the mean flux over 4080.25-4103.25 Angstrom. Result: 0.94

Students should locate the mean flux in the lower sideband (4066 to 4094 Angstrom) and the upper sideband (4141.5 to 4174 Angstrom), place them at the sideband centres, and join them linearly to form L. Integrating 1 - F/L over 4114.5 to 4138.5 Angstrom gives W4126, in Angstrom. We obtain -2.0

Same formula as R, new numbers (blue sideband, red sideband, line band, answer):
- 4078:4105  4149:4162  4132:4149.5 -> 0.9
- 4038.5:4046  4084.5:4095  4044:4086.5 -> 2.6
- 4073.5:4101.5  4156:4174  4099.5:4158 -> 0.4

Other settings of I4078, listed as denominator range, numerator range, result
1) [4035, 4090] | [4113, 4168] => 1.08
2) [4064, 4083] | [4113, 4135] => 1.17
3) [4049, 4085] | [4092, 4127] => 1.07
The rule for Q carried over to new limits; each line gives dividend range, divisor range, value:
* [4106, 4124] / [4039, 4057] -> 1.06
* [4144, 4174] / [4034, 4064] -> 1.01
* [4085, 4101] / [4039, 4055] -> 1.18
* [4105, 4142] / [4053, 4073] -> 1.02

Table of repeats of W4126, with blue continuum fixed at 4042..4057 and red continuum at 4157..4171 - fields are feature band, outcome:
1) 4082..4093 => -1.50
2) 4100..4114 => -0.06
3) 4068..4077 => 0.24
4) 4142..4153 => 0.82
